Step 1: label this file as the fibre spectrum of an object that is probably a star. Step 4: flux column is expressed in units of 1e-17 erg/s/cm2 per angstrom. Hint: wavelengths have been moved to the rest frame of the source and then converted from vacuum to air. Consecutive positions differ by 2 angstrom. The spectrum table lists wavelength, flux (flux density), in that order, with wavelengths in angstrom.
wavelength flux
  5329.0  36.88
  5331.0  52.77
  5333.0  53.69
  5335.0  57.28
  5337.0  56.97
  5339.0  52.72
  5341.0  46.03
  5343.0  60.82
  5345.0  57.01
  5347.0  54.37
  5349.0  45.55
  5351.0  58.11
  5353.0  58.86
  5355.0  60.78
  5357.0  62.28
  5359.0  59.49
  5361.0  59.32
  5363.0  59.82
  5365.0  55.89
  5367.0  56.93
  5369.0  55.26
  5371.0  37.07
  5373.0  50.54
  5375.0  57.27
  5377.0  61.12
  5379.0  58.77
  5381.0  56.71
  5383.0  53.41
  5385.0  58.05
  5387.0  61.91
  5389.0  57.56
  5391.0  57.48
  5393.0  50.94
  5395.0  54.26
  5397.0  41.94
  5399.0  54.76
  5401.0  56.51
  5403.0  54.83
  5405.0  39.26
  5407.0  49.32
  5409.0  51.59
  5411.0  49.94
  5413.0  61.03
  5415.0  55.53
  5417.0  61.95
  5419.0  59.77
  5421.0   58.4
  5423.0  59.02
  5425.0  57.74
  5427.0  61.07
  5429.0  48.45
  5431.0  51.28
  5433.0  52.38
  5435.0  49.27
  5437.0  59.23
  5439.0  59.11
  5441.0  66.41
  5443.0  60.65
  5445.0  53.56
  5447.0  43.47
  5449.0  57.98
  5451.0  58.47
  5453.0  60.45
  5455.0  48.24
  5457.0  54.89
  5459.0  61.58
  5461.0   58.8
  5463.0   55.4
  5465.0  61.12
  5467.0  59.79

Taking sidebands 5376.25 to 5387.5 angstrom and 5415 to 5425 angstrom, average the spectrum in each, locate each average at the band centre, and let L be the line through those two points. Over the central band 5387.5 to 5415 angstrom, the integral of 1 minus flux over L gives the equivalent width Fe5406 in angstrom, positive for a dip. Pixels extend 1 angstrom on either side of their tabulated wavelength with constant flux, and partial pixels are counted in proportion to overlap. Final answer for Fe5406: 2.9 angstrom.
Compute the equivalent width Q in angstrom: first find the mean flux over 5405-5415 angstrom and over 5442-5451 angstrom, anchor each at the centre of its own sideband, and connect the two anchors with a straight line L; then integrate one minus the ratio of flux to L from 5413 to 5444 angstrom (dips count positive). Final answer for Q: -2.5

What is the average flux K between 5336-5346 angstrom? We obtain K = 54.7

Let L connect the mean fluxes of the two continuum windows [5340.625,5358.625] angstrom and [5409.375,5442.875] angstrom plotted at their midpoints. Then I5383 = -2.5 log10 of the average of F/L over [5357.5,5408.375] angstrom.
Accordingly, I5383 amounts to 0.04 mag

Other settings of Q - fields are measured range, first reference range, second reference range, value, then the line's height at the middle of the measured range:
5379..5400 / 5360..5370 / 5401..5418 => 0.1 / 55.1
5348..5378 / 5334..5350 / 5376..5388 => 0.1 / 56.2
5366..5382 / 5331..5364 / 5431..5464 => 0.6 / 56.3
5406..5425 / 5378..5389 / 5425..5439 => -0.3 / 55.5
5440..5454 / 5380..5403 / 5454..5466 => -0.2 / 56.3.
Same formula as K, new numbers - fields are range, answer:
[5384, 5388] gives 60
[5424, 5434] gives 54.2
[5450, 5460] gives 56.7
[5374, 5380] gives 59.1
